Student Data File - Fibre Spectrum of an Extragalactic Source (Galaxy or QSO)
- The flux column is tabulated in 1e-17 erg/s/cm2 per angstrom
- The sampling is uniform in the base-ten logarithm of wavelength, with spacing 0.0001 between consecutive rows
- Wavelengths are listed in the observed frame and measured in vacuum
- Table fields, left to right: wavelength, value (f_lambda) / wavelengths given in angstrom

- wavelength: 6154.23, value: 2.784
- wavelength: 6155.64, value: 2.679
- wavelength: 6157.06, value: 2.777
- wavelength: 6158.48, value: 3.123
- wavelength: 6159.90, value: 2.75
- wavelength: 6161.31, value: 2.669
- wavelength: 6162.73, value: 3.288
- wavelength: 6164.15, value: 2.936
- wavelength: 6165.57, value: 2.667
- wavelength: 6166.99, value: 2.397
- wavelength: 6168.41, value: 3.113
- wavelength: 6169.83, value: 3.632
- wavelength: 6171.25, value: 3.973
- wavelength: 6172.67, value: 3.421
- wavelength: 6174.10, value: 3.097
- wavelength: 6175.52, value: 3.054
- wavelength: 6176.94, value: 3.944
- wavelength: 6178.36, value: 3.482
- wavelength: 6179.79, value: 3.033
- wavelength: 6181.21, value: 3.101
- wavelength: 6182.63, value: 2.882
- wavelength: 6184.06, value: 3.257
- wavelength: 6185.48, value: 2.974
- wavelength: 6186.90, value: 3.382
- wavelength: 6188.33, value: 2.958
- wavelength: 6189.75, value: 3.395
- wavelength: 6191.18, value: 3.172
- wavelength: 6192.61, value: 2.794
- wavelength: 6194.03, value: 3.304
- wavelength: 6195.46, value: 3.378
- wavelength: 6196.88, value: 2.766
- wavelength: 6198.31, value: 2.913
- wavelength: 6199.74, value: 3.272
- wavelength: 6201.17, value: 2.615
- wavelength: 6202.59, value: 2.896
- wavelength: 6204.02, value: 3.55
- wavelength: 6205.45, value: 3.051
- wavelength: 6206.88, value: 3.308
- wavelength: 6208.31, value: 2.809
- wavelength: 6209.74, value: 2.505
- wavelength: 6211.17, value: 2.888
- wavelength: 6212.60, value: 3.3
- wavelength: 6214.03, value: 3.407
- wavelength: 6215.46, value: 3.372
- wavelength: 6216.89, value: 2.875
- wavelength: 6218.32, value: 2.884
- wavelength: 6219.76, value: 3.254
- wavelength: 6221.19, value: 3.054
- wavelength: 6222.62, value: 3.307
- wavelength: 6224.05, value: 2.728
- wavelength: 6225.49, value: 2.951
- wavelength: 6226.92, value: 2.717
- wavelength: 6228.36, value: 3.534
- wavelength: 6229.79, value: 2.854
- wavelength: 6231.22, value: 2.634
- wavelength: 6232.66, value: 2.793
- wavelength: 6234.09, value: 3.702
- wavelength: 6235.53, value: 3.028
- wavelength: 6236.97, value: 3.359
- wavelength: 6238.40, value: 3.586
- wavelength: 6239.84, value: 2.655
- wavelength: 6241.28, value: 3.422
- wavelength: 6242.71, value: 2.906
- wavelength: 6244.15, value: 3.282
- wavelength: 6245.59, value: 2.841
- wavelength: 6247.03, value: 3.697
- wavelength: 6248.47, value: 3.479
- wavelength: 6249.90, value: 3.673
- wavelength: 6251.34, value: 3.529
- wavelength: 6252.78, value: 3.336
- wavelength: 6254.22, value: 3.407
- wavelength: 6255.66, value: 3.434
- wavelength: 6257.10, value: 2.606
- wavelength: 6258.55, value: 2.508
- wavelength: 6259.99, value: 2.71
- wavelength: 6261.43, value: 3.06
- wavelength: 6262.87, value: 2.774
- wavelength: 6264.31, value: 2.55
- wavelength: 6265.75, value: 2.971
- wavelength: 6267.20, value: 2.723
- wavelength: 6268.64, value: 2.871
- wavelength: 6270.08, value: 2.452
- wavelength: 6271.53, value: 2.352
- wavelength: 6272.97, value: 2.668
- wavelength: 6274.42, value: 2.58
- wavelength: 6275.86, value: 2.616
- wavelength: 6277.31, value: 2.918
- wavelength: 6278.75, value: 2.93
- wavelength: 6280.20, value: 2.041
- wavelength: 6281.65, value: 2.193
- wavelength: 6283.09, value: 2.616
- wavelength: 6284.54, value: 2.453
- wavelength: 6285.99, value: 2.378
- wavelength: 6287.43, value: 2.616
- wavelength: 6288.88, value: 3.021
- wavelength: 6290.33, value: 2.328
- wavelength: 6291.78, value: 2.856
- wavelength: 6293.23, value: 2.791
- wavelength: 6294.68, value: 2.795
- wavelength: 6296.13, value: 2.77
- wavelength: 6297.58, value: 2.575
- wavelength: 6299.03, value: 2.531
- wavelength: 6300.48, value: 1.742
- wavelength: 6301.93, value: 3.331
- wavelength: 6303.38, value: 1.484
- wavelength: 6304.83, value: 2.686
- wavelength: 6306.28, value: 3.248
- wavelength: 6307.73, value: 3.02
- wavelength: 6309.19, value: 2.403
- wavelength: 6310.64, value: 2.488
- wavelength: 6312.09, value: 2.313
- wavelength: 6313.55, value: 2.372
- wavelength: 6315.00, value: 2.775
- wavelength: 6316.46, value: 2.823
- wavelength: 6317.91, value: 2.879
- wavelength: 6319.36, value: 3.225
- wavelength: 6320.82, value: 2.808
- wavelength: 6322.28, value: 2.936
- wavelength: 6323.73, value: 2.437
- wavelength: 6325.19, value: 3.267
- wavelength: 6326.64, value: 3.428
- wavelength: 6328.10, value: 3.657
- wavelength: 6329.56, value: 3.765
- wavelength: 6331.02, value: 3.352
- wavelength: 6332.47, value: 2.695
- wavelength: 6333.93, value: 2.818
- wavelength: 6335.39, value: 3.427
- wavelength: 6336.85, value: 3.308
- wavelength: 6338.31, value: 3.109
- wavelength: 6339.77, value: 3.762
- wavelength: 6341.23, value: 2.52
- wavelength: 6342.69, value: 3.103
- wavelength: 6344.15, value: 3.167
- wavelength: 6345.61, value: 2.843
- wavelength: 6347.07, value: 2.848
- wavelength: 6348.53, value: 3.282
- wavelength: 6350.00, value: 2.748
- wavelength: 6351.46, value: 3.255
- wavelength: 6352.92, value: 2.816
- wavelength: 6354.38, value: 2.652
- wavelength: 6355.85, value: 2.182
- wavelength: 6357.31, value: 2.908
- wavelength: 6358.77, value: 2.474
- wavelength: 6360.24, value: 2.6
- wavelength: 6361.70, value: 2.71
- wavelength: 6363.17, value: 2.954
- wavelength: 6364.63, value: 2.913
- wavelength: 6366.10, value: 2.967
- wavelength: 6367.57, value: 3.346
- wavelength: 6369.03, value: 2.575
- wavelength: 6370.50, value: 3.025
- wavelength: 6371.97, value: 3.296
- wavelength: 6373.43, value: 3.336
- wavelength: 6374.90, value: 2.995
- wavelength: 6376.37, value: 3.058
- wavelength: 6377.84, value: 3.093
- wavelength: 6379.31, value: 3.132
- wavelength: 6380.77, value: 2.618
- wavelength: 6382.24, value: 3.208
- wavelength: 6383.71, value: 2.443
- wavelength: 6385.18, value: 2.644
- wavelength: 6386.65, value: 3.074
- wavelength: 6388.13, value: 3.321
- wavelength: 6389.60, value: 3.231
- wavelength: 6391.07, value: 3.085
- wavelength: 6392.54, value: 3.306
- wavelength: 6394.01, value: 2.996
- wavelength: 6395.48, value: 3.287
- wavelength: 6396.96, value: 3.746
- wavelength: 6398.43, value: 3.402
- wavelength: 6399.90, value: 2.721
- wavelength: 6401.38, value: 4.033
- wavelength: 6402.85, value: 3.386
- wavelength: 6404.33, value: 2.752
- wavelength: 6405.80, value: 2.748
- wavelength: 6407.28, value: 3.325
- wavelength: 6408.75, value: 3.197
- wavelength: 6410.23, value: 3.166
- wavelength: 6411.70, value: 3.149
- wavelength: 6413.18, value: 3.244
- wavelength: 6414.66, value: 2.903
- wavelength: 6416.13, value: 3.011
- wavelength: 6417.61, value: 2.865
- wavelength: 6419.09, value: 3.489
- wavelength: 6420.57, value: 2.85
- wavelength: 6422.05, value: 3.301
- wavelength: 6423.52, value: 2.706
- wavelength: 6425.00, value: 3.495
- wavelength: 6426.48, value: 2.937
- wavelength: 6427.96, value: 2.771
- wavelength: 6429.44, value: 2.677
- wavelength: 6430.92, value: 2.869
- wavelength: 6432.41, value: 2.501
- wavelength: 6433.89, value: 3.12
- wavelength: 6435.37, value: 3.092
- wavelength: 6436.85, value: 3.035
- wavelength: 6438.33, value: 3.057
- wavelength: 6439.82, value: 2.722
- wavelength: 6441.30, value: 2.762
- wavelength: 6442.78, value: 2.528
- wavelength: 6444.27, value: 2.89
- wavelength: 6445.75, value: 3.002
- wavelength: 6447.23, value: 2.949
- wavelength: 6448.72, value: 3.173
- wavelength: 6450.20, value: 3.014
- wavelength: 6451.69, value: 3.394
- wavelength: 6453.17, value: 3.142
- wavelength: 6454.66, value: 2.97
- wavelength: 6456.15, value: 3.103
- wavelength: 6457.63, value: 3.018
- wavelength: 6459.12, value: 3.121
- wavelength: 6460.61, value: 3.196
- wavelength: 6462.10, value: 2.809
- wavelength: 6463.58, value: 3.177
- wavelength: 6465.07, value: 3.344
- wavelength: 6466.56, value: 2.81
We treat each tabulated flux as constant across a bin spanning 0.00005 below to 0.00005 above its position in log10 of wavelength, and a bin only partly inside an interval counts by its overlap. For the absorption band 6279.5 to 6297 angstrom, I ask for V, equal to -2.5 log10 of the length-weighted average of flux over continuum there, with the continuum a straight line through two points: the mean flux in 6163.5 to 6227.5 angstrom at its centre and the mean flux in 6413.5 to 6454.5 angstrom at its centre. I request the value 0.19 mag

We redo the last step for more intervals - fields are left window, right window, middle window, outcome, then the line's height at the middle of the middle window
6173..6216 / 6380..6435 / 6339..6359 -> 0.06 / 3.09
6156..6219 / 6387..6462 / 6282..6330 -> 0.13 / 3.08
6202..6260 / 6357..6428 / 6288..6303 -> 0.17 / 3.1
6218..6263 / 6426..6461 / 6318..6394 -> 0.01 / 3.03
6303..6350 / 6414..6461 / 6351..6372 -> 0.05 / 2.96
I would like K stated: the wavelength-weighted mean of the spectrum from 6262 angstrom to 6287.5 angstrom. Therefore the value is 2.6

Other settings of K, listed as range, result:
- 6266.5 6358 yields 2.79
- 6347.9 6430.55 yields 3.02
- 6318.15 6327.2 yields 3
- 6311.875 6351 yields 3.04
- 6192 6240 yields 3.07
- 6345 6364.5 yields 2.79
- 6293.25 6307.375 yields 2.6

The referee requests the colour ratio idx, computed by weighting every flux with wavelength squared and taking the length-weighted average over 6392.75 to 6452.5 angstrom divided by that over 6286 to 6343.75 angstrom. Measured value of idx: 1.1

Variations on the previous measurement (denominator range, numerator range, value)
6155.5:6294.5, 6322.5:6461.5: 1.07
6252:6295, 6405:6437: 1.16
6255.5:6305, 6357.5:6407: 1.20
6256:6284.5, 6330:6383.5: 1.16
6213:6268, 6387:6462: 1.05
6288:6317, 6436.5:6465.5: 1.21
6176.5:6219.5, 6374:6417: 1.07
